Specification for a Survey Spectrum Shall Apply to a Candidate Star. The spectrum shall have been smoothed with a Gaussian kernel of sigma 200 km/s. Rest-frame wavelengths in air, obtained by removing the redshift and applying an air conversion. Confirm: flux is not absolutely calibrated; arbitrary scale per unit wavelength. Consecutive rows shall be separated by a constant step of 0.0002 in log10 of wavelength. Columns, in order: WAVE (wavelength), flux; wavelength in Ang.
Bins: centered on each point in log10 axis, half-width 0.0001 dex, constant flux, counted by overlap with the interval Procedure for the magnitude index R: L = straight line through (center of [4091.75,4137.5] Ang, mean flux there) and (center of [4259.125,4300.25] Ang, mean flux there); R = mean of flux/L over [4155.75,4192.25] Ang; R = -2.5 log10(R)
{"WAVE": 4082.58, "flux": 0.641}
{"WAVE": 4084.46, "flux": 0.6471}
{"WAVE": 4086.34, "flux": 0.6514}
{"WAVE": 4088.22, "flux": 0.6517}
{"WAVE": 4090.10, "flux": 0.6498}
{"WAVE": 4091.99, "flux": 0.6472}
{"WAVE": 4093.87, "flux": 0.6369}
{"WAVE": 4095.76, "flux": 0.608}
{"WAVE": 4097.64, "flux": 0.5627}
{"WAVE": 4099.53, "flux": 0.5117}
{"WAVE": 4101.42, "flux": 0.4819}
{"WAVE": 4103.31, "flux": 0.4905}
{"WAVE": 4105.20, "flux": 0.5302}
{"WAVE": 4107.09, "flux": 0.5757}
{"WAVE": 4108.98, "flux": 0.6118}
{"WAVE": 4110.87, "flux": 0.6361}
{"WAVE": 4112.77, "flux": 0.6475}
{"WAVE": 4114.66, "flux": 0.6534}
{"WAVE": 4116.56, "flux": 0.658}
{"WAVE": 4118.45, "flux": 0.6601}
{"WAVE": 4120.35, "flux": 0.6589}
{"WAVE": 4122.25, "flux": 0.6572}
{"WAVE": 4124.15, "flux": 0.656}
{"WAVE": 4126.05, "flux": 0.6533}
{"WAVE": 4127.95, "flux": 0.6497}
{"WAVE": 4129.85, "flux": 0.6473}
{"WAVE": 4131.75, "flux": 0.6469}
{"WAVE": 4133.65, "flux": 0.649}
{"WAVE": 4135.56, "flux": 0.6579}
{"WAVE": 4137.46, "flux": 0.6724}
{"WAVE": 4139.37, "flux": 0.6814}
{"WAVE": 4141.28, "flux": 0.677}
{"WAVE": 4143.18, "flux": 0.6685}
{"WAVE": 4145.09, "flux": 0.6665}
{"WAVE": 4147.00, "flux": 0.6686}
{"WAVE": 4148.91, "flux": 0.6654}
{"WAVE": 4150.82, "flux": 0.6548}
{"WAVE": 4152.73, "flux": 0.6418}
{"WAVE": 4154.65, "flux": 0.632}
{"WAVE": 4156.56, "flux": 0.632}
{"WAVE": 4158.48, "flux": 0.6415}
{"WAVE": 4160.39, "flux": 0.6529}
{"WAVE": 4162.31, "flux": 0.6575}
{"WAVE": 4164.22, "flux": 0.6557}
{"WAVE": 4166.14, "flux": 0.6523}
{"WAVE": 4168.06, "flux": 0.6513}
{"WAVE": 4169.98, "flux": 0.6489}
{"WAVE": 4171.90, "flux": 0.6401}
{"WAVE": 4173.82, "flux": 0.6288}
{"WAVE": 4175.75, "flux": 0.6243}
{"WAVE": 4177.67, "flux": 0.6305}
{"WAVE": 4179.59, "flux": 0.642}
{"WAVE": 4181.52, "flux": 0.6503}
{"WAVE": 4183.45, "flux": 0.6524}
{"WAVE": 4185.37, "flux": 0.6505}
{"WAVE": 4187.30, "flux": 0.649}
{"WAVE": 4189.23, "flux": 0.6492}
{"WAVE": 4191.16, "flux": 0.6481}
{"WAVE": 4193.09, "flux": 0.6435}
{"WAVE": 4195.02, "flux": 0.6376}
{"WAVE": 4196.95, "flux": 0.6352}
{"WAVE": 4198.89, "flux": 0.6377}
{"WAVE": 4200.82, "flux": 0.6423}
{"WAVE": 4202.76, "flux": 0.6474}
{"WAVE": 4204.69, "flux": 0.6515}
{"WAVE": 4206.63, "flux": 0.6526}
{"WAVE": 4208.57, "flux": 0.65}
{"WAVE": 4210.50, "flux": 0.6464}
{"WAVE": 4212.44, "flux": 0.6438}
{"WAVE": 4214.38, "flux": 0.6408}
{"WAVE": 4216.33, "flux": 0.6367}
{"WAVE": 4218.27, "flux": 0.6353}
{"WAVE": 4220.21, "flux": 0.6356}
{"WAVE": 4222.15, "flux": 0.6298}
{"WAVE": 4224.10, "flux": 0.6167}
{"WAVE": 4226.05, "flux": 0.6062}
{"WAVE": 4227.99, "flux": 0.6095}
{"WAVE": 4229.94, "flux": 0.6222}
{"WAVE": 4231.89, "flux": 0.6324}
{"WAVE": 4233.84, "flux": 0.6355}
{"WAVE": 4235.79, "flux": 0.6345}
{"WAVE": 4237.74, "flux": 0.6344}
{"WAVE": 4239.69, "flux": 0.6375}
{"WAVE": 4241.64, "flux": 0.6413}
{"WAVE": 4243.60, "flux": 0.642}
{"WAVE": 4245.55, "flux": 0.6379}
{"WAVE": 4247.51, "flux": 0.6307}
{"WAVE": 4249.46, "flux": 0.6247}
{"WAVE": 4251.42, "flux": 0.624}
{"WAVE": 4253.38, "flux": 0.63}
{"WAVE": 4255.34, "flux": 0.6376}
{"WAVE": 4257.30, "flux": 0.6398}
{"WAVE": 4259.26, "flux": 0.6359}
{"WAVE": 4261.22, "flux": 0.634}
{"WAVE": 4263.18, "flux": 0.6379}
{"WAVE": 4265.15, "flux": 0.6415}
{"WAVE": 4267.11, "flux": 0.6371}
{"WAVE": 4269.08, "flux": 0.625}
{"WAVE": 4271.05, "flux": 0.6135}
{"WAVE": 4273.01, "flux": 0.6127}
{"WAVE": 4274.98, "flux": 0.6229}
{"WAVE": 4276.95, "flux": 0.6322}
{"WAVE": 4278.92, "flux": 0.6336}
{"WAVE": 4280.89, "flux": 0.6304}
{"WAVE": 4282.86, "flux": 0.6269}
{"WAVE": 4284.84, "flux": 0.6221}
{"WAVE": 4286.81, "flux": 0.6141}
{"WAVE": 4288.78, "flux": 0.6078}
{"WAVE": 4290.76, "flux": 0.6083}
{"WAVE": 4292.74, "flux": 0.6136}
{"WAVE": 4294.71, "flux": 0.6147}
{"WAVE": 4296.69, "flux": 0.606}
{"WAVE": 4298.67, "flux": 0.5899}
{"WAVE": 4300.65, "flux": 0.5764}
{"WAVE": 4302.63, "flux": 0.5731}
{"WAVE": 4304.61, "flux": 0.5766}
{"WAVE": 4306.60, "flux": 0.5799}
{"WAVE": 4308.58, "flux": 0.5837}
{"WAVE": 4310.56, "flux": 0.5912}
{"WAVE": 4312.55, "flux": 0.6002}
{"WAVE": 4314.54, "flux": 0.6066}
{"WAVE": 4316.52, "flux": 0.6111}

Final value -0.05 mag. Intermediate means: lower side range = 0.617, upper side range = 0.621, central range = 0.645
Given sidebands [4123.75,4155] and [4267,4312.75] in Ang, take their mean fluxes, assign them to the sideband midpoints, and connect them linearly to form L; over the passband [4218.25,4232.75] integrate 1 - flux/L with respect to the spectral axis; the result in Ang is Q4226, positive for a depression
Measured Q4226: 0.2 Ang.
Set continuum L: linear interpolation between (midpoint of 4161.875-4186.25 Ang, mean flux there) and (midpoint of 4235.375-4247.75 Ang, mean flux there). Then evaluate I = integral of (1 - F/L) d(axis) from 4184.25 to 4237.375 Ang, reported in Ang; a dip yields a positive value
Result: 0.25 Ang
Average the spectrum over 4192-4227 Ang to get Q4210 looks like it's 0.638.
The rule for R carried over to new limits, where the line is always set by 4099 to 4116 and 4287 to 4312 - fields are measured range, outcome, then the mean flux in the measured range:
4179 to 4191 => -0.12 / 0.649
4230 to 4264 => -0.08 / 0.634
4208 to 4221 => -0.10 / 0.641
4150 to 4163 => -0.11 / 0.644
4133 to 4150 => -0.16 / 0.668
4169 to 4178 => -0.10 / 0.635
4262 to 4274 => -0.07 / 0.628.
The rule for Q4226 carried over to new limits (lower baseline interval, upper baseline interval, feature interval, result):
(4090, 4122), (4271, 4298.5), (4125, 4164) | -3.3 Ang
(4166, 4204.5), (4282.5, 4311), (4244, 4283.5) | -1.2 Ang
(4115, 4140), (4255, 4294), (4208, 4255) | 0.2 Ang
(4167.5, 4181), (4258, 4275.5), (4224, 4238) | 0.2 Ang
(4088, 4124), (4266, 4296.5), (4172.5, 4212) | -1.9 Ang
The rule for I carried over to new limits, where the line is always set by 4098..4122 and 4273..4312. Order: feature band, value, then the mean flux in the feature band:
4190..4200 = -0.69 Ang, 0.641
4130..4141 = -1.21 Ang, 0.661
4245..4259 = -0.68 Ang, 0.632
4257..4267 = -0.56 Ang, 0.638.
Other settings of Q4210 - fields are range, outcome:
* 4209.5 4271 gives 0.633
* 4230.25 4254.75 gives 0.633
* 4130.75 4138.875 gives 0.658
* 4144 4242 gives 0.642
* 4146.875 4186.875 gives 0.646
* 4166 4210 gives 0.644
